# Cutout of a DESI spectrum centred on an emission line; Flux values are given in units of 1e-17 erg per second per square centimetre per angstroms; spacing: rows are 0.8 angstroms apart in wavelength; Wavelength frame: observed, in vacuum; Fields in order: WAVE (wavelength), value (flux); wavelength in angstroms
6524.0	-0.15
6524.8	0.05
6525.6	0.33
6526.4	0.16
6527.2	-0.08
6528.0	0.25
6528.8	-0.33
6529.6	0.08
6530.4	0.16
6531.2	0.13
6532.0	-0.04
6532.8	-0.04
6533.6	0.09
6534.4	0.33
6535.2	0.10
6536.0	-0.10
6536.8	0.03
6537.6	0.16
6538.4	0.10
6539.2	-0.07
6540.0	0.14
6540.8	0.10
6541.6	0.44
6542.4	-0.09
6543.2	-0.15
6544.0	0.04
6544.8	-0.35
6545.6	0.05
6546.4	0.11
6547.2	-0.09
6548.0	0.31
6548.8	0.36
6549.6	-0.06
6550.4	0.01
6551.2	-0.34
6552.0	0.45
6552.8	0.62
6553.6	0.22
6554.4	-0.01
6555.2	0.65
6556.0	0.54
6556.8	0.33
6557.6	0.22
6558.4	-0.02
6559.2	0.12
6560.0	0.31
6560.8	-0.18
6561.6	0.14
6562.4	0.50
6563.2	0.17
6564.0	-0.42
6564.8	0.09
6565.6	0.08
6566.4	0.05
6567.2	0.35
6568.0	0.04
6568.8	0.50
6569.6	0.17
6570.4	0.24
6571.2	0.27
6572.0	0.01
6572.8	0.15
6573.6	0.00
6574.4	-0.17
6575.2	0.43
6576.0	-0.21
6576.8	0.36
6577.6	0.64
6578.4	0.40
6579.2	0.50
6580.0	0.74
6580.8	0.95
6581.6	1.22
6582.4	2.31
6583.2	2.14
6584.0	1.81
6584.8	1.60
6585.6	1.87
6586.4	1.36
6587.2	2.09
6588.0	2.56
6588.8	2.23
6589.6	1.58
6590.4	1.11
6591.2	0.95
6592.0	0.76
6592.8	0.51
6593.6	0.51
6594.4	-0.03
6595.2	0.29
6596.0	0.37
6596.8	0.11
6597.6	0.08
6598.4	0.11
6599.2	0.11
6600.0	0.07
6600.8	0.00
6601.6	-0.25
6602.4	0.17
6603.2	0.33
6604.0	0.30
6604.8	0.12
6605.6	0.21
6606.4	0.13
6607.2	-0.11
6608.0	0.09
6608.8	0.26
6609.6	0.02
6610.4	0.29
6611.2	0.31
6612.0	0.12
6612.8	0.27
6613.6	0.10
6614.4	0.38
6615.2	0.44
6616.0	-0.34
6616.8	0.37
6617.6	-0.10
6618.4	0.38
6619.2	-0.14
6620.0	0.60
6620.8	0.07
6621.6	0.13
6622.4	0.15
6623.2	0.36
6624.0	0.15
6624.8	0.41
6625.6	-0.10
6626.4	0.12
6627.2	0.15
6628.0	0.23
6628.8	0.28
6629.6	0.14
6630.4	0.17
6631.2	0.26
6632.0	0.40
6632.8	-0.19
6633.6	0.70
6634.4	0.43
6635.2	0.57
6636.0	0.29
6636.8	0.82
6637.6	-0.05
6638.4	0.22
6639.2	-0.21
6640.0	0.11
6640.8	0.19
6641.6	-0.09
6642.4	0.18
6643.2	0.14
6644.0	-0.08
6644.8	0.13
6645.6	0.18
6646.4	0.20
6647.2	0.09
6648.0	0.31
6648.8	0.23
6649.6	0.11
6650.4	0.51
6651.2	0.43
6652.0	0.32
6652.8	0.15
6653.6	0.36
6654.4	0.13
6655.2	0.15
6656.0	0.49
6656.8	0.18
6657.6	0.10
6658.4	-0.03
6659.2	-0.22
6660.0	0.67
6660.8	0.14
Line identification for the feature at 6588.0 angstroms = [O II] 3727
